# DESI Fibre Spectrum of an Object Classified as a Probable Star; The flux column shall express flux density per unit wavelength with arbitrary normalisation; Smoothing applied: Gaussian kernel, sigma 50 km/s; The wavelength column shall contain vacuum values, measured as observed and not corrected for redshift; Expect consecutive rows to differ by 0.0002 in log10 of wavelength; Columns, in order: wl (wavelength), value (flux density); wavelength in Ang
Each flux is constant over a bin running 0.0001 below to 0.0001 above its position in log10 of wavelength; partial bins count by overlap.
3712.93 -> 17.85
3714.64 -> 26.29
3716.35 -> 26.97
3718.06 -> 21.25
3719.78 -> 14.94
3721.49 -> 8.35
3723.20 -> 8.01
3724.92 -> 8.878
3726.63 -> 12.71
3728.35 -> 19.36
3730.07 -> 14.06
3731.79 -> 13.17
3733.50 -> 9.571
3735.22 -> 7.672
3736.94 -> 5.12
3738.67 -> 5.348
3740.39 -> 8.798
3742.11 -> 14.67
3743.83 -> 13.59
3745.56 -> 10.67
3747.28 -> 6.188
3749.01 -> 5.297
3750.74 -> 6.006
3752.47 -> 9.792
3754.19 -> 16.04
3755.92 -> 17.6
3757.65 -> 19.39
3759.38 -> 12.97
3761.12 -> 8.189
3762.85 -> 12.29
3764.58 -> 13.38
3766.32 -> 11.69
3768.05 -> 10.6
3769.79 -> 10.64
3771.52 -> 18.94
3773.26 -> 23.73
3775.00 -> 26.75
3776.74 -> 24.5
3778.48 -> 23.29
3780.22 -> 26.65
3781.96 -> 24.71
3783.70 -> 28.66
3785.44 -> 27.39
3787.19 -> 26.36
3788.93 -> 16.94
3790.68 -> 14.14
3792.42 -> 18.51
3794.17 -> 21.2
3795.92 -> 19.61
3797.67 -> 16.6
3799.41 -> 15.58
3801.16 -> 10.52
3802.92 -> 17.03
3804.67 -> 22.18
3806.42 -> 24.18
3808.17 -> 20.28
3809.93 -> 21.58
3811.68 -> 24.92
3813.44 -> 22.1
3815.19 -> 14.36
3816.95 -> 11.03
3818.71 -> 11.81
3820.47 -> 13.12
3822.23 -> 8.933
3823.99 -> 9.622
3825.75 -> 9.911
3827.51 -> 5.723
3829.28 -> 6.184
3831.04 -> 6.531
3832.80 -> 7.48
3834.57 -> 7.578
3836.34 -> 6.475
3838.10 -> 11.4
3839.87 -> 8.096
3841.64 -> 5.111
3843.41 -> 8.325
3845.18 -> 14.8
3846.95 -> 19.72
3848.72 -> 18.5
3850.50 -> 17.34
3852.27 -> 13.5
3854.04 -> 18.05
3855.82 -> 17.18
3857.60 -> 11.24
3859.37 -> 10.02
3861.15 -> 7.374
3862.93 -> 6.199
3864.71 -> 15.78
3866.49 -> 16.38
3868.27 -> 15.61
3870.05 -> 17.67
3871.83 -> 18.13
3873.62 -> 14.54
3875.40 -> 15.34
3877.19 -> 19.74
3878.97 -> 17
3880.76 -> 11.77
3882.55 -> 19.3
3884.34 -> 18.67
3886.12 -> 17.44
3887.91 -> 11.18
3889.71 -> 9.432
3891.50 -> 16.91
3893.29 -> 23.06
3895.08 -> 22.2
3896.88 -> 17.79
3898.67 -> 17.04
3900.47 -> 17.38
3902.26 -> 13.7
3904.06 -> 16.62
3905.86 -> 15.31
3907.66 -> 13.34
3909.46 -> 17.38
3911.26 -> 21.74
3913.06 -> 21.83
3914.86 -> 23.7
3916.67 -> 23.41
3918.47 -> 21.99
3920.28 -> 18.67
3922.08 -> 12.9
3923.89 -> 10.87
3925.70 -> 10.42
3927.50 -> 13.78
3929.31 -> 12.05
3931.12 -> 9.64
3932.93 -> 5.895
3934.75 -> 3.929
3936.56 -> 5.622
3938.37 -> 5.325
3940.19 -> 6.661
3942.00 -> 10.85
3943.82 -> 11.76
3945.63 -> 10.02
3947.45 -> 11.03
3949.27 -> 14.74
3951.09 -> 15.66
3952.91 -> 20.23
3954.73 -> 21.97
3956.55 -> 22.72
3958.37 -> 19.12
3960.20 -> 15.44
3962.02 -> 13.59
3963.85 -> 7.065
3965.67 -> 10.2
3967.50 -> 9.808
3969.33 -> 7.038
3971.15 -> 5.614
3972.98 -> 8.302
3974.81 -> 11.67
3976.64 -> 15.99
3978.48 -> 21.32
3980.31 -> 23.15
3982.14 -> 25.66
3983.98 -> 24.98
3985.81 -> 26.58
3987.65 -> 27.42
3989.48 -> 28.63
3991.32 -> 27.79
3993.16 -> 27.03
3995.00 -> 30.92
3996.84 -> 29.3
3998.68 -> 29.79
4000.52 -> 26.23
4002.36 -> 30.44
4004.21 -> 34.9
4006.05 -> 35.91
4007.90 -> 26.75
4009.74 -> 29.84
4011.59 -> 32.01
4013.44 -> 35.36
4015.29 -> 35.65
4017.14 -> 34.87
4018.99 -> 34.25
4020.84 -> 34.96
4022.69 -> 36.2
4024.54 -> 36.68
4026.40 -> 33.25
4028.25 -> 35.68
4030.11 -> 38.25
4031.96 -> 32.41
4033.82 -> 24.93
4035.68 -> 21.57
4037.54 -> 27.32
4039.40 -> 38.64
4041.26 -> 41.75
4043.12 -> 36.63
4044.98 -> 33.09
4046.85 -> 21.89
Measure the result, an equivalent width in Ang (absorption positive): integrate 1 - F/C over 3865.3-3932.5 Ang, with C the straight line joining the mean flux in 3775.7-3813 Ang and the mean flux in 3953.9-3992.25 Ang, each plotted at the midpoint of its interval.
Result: 9.5 Ang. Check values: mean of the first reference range 21.2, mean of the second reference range 17.8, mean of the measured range 16.5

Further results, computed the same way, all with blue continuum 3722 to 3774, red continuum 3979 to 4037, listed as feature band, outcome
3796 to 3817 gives -3.5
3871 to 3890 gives 4.9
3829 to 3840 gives 6.3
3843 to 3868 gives 7.0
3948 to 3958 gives 3.0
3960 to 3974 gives 9.3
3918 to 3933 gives 7.0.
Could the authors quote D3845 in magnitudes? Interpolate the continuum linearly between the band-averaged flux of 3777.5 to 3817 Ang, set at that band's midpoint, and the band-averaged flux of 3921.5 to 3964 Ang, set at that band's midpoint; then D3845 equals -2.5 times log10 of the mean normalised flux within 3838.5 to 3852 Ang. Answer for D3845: 0.330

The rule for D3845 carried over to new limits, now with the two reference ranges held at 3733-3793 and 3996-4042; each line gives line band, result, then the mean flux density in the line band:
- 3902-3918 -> 0.32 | 18.8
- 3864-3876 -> 0.36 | 16.2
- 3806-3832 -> 0.34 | 13.8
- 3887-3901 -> 0.39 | 16.9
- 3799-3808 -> 0.00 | 18.2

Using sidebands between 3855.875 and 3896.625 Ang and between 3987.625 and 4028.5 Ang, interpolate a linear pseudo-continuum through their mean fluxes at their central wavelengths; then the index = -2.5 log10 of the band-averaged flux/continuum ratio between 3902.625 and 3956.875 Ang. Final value 0.456 mag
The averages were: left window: 15.3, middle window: 14.2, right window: 32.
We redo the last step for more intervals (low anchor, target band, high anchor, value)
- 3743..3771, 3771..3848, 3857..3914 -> -0.24 mag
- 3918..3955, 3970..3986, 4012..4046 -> 0.25 mag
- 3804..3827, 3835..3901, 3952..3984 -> 0.09 mag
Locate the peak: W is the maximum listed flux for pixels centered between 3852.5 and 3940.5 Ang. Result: 23.7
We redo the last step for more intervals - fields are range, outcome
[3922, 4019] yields 35.91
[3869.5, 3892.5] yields 19.74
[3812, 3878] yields 22.1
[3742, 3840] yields 28.66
